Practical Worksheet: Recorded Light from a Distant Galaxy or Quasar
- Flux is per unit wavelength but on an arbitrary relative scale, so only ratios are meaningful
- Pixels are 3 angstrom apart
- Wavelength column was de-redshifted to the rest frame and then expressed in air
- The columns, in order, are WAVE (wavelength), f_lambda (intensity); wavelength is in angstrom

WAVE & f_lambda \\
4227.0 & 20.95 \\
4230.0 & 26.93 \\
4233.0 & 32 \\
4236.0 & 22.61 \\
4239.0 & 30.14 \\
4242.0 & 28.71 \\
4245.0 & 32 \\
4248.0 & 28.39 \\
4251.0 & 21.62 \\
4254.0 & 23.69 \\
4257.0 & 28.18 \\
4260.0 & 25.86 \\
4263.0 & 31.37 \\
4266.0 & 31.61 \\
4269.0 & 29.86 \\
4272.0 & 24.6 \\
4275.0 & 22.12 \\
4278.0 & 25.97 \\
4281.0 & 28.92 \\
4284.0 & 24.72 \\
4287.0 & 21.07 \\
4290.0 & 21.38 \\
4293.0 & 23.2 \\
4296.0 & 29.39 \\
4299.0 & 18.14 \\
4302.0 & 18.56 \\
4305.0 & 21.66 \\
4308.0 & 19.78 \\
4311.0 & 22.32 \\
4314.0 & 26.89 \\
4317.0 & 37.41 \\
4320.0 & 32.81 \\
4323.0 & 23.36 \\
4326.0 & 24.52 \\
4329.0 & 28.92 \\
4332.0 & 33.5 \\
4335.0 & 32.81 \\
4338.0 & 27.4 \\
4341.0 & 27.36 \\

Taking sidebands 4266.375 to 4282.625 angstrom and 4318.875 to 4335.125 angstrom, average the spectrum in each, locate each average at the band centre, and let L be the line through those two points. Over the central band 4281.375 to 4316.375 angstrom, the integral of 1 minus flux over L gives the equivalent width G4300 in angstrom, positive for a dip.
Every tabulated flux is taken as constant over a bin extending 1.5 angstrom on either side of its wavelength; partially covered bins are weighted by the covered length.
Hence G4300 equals 5.9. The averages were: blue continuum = 26.6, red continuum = 28.9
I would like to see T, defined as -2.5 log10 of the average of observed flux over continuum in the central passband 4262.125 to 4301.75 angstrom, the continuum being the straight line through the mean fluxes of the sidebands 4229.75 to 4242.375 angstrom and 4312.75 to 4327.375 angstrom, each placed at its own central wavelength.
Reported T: 0.136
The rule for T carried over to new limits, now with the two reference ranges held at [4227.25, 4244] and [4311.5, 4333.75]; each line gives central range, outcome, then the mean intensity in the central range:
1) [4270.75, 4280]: 0.16 mag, 24.5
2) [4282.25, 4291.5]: 0.26 mag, 22.6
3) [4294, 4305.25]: 0.29 mag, 22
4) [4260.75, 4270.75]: -0.08 mag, 30.4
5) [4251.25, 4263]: 0.08 mag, 26.2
